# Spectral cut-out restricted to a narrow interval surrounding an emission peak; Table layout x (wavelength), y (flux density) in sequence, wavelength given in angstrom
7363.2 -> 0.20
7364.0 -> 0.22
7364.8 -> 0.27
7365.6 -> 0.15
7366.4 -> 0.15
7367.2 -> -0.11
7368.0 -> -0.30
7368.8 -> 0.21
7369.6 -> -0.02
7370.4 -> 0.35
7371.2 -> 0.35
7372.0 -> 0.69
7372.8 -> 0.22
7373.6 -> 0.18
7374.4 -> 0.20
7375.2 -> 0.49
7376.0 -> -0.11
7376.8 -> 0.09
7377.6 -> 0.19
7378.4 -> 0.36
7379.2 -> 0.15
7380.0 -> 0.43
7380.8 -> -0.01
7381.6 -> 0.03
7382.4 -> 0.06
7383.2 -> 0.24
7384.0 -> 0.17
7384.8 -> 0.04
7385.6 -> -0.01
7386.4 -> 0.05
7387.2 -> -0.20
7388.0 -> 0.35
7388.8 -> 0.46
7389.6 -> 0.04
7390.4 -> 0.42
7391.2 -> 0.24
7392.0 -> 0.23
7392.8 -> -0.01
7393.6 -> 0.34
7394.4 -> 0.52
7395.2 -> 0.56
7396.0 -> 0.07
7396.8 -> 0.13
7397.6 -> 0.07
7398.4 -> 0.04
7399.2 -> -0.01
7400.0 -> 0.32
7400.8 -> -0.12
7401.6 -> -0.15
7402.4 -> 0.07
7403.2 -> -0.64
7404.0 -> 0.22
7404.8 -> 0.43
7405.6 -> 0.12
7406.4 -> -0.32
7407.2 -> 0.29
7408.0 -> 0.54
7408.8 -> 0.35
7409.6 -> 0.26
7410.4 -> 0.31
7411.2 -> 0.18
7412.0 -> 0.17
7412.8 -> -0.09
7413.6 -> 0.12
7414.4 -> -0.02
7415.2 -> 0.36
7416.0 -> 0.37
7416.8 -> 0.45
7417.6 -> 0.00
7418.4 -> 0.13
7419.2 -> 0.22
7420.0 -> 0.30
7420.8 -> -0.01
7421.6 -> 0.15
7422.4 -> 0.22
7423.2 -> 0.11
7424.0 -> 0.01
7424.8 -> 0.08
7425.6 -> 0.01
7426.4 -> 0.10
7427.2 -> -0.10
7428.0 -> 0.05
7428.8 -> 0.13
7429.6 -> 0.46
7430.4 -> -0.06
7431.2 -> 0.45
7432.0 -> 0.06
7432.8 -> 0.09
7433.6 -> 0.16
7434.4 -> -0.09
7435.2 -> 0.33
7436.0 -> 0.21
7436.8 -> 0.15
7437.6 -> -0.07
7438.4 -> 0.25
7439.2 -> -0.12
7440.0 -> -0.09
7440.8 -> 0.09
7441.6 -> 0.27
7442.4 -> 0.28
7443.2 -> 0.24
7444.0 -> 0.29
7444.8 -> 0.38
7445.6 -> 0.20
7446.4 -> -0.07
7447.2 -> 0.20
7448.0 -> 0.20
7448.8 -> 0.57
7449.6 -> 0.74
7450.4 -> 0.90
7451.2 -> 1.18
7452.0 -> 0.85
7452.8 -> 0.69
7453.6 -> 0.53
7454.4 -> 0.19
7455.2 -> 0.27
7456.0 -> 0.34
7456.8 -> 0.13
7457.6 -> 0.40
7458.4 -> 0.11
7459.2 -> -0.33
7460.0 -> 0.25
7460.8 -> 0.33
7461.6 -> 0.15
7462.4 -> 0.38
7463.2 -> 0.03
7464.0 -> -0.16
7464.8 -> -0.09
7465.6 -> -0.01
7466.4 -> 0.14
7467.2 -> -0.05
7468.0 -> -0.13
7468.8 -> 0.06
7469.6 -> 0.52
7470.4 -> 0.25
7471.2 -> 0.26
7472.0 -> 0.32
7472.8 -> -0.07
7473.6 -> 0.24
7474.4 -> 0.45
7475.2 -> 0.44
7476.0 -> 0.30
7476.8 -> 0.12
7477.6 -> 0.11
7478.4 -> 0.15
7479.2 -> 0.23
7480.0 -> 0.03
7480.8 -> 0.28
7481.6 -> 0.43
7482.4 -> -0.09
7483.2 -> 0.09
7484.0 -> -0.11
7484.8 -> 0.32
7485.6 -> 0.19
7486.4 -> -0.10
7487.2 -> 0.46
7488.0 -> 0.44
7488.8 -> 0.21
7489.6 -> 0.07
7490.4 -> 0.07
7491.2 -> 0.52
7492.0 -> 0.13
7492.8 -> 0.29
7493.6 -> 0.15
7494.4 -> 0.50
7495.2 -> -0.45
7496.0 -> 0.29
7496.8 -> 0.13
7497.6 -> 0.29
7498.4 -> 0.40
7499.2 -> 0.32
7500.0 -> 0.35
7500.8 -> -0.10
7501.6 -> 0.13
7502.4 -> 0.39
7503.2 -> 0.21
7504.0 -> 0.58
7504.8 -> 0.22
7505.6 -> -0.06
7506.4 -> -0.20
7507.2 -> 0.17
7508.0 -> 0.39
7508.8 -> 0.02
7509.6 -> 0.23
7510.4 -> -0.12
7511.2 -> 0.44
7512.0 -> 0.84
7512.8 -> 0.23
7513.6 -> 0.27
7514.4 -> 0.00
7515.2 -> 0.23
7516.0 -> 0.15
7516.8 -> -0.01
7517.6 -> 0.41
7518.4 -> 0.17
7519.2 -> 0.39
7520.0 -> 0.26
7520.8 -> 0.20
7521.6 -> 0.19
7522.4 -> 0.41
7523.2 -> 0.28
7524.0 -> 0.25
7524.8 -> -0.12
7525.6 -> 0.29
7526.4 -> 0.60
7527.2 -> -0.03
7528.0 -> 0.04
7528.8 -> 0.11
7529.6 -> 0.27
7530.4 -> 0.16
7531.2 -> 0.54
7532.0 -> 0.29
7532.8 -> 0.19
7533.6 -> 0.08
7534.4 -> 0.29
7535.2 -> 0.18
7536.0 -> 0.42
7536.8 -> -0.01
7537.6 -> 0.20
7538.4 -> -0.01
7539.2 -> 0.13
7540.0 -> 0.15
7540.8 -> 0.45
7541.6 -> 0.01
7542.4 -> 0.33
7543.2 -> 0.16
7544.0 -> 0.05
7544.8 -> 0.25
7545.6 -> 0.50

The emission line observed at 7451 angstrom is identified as H-gamma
